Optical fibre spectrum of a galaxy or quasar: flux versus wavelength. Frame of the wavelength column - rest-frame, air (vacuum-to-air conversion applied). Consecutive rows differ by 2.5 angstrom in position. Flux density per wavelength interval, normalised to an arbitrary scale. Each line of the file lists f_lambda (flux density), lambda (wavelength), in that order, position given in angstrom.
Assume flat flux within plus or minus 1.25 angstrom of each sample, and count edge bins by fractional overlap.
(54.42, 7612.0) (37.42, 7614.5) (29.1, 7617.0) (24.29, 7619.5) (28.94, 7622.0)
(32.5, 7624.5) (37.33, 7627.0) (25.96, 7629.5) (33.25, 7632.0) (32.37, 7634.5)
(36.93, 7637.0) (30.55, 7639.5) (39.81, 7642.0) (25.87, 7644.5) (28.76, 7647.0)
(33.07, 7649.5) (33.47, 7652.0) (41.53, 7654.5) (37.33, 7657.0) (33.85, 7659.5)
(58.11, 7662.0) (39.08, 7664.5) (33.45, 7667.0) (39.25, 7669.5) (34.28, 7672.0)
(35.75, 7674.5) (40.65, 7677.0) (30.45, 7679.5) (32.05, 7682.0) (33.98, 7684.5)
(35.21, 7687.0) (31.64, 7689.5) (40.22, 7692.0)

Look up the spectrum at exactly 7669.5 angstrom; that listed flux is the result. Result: 39.25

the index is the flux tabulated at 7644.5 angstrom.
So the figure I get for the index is 25.87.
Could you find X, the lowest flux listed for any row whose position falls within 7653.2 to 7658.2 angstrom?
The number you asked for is 37.33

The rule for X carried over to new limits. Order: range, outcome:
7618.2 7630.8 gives 24.29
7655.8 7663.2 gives 33.85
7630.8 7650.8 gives 25.87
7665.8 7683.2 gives 30.45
